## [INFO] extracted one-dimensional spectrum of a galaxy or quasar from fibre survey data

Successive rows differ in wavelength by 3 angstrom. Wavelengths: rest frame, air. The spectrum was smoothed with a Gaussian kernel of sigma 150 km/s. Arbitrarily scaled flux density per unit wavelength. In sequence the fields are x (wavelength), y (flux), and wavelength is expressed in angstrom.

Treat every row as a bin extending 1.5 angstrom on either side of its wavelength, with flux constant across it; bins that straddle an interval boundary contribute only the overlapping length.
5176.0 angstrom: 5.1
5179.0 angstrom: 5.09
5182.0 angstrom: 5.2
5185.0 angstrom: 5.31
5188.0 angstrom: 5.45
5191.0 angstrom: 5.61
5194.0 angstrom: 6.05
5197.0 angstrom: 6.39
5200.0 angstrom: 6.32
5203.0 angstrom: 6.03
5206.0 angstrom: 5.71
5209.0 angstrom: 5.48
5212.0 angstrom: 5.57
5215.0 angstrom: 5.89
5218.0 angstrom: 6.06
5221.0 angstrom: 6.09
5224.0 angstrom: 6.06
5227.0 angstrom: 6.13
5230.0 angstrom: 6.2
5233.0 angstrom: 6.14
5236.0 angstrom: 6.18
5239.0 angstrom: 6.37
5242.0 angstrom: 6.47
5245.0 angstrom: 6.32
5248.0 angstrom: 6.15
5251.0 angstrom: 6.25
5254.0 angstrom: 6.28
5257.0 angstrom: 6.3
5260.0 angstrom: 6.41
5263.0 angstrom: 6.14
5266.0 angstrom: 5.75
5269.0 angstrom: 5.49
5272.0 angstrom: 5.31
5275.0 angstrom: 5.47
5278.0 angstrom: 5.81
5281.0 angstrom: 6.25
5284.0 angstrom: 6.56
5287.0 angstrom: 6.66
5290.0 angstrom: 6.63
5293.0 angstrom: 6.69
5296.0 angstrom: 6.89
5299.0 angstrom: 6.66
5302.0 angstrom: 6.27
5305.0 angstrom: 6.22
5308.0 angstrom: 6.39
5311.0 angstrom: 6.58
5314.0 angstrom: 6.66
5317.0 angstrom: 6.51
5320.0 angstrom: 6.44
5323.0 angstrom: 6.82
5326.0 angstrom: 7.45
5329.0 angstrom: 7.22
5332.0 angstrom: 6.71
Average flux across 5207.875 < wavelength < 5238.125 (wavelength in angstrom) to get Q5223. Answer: 5.99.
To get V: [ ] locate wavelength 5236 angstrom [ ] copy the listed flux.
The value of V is 6.18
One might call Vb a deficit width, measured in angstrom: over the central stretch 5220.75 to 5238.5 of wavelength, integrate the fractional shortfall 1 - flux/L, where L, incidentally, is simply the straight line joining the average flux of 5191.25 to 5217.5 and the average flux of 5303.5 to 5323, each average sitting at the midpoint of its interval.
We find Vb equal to -0.3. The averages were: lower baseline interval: 5.92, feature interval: 6.15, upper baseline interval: 6.49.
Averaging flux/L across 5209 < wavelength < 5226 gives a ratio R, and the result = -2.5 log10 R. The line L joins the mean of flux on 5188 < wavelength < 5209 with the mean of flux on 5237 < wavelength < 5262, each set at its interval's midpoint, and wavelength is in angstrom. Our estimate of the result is 0.03 mag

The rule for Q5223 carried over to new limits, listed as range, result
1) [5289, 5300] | 6.72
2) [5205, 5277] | 6.01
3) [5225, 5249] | 6.24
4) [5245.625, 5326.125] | 6.32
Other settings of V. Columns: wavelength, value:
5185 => 5.31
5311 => 6.58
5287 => 6.66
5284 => 6.56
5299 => 6.66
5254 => 6.28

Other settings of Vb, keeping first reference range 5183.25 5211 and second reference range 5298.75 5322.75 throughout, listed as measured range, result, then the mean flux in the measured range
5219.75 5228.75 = -0.2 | 6.1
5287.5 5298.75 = -0.6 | 6.72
